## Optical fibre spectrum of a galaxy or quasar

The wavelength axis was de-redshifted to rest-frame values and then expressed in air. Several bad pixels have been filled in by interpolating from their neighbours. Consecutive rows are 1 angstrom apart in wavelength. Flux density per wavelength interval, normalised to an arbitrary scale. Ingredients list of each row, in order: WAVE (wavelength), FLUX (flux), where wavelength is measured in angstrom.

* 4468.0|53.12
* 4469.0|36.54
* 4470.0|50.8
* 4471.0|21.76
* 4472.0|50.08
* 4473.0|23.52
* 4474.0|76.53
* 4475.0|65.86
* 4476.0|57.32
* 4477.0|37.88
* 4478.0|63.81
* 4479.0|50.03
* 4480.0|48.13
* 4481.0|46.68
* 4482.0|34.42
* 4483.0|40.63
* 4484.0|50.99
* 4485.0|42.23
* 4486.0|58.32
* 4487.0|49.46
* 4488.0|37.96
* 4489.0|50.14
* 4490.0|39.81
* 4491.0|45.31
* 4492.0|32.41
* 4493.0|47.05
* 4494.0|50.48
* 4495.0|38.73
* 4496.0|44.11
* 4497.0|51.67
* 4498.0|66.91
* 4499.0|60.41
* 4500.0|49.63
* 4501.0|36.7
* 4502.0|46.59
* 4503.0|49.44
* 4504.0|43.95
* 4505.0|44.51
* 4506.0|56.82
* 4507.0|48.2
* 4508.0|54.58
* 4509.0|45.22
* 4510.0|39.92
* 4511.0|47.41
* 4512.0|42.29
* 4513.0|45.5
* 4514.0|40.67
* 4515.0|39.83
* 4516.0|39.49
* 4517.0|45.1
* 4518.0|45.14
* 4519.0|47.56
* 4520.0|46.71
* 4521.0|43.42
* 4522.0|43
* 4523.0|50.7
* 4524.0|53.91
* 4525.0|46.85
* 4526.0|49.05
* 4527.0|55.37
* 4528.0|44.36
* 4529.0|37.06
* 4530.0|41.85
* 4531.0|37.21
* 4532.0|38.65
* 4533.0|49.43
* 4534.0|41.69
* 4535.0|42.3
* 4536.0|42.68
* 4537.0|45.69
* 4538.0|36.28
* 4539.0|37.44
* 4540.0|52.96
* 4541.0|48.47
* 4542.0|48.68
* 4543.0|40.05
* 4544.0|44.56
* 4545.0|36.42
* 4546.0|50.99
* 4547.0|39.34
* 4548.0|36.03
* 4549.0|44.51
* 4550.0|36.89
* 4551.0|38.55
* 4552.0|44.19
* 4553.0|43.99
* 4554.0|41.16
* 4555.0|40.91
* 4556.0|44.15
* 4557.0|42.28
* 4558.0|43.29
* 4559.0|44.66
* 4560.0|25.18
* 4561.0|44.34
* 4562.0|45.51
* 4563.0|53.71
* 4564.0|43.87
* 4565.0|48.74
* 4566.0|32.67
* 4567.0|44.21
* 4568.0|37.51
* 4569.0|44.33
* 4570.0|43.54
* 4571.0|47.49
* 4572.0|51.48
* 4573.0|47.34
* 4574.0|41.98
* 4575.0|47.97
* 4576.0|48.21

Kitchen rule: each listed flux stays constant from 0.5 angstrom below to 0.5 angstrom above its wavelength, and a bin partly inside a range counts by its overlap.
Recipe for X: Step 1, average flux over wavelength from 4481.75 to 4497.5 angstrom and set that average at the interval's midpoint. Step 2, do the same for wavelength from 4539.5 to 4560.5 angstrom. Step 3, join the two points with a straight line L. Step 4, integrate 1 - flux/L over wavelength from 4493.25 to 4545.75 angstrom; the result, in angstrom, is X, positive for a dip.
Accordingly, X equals -2.6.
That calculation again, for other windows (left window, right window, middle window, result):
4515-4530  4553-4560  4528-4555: 0.8 angstrom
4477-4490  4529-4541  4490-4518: -0.7 angstrom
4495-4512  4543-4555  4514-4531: 0.1 angstrom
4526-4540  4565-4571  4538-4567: -0.2 angstrom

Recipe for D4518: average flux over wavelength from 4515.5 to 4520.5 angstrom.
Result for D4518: 44.8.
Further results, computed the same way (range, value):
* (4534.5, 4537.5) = 43.6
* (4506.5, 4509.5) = 49.3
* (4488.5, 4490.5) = 45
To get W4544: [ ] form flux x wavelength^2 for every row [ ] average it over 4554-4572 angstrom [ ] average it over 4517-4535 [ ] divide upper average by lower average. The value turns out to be 0.96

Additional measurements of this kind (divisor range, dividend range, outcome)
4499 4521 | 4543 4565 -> 0.94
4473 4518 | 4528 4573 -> 0.92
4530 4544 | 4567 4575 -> 1.06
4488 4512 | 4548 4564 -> 0.92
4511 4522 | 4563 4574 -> 1.04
